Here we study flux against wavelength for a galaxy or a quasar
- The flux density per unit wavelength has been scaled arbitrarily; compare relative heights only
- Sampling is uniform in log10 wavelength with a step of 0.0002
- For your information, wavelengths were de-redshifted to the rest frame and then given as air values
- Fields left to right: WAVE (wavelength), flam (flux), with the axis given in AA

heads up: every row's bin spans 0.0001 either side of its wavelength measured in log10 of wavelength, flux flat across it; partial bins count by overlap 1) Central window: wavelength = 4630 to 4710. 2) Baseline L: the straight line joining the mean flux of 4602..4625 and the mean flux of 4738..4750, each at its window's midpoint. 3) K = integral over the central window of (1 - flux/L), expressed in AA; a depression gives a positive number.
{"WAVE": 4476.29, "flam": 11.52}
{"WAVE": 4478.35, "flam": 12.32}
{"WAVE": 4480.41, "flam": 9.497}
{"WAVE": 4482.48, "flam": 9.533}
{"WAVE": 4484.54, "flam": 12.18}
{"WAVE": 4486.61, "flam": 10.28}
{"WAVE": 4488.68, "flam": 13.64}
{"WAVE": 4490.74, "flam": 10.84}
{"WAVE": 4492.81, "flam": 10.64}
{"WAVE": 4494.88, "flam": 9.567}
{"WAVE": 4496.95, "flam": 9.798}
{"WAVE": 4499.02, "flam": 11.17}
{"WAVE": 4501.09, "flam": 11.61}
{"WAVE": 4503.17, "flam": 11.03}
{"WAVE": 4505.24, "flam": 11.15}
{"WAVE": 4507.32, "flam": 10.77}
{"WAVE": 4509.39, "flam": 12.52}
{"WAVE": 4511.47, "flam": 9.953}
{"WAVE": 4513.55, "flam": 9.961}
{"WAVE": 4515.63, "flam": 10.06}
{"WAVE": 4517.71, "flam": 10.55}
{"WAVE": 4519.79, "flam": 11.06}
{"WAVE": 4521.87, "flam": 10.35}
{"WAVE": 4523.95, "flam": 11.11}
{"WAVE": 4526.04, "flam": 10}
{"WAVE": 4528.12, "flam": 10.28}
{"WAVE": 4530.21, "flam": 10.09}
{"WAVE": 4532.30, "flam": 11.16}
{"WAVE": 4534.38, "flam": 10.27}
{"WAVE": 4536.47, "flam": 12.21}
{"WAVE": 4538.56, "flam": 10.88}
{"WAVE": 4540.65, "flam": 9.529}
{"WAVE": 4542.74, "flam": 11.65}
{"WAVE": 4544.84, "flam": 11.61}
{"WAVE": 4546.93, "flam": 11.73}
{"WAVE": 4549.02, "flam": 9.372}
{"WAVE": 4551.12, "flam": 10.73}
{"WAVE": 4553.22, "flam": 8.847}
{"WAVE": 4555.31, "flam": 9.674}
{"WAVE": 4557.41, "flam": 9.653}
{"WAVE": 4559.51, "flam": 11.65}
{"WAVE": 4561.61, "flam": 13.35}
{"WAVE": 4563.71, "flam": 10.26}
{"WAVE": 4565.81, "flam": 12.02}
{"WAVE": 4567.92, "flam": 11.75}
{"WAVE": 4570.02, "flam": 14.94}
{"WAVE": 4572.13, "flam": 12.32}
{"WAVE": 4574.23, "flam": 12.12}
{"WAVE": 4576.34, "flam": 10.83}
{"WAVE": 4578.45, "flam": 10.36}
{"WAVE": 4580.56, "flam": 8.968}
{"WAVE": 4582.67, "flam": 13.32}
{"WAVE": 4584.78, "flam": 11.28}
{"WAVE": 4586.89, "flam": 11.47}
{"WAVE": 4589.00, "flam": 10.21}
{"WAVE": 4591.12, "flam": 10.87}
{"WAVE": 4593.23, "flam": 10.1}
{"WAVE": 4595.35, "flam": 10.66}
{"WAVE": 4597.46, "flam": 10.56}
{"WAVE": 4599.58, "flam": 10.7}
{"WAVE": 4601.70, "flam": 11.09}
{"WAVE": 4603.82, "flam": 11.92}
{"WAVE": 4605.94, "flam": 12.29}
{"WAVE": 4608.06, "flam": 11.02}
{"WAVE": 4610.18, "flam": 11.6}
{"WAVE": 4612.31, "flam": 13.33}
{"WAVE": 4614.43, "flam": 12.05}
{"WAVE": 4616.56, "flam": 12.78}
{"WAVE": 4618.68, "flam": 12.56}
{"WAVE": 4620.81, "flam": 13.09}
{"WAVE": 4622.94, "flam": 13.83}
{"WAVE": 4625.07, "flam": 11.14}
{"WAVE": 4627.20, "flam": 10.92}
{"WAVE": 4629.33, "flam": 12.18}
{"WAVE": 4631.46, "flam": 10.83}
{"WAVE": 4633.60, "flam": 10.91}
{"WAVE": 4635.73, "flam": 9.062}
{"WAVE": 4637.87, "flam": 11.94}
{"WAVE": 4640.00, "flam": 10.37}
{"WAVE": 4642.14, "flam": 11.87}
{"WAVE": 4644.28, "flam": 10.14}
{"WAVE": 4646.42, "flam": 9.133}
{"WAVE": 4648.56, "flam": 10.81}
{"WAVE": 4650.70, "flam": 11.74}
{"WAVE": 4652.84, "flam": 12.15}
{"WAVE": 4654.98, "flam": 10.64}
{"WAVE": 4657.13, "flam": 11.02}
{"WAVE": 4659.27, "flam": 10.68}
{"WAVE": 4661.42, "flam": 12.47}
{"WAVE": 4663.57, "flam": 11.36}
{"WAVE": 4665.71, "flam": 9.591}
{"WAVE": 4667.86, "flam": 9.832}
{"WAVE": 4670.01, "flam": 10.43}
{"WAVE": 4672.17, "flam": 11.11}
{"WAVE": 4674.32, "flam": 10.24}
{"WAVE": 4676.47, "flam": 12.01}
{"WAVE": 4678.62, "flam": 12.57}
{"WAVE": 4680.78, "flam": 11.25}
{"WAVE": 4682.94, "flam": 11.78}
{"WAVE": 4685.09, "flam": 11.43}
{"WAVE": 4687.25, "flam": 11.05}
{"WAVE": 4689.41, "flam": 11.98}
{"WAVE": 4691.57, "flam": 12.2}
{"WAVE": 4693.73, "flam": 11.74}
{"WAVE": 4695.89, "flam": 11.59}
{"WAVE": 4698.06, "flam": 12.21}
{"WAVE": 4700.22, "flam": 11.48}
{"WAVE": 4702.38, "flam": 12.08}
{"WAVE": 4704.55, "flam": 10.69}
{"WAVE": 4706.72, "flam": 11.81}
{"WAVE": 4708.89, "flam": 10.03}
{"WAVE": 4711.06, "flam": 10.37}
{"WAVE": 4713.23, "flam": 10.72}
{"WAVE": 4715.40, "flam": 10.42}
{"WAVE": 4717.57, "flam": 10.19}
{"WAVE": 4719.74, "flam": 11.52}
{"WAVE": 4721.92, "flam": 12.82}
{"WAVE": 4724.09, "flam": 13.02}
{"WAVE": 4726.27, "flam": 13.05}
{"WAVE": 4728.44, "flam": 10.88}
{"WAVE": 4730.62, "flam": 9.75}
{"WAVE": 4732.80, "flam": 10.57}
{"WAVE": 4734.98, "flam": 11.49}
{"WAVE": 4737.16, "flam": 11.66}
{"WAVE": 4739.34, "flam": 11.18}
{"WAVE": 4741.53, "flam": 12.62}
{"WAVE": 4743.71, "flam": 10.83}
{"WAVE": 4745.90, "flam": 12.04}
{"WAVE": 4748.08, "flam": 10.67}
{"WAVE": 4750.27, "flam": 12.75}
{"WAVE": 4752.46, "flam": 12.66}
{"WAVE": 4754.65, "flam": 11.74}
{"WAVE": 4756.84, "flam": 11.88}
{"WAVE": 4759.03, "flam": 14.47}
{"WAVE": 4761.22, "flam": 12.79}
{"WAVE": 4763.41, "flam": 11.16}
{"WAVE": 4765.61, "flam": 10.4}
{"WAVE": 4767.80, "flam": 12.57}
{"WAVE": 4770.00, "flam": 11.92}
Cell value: 5.7 AA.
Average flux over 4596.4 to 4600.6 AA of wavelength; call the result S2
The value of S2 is 10.6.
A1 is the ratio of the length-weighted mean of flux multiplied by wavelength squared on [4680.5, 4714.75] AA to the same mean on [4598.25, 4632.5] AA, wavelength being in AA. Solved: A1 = 1.0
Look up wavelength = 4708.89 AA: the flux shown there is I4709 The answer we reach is 10.03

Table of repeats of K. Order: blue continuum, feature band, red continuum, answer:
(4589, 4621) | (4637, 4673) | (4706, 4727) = 1.81 AA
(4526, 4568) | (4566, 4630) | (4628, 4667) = -4.79 AA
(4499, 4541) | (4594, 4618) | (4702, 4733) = -1.51 AA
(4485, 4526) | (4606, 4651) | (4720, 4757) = -0.77 AA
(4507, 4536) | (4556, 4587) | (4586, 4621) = -1.23 AA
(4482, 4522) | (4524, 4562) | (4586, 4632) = 1.64 AA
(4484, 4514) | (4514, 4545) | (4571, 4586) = 1.25 AA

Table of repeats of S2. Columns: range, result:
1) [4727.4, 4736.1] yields 10.7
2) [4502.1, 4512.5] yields 11.1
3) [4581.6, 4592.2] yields 11.4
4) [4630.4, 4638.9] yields 10.7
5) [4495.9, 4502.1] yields 10.9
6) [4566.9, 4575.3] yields 12.8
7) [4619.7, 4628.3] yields 12.2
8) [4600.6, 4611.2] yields 11.6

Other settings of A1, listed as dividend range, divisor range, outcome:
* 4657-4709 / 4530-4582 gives 1.08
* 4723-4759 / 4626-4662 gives 1.12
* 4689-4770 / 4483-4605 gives 1.15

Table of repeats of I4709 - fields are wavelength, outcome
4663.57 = 11.36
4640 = 10.37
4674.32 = 10.24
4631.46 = 10.83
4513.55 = 9.961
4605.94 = 12.29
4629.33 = 12.18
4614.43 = 12.05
